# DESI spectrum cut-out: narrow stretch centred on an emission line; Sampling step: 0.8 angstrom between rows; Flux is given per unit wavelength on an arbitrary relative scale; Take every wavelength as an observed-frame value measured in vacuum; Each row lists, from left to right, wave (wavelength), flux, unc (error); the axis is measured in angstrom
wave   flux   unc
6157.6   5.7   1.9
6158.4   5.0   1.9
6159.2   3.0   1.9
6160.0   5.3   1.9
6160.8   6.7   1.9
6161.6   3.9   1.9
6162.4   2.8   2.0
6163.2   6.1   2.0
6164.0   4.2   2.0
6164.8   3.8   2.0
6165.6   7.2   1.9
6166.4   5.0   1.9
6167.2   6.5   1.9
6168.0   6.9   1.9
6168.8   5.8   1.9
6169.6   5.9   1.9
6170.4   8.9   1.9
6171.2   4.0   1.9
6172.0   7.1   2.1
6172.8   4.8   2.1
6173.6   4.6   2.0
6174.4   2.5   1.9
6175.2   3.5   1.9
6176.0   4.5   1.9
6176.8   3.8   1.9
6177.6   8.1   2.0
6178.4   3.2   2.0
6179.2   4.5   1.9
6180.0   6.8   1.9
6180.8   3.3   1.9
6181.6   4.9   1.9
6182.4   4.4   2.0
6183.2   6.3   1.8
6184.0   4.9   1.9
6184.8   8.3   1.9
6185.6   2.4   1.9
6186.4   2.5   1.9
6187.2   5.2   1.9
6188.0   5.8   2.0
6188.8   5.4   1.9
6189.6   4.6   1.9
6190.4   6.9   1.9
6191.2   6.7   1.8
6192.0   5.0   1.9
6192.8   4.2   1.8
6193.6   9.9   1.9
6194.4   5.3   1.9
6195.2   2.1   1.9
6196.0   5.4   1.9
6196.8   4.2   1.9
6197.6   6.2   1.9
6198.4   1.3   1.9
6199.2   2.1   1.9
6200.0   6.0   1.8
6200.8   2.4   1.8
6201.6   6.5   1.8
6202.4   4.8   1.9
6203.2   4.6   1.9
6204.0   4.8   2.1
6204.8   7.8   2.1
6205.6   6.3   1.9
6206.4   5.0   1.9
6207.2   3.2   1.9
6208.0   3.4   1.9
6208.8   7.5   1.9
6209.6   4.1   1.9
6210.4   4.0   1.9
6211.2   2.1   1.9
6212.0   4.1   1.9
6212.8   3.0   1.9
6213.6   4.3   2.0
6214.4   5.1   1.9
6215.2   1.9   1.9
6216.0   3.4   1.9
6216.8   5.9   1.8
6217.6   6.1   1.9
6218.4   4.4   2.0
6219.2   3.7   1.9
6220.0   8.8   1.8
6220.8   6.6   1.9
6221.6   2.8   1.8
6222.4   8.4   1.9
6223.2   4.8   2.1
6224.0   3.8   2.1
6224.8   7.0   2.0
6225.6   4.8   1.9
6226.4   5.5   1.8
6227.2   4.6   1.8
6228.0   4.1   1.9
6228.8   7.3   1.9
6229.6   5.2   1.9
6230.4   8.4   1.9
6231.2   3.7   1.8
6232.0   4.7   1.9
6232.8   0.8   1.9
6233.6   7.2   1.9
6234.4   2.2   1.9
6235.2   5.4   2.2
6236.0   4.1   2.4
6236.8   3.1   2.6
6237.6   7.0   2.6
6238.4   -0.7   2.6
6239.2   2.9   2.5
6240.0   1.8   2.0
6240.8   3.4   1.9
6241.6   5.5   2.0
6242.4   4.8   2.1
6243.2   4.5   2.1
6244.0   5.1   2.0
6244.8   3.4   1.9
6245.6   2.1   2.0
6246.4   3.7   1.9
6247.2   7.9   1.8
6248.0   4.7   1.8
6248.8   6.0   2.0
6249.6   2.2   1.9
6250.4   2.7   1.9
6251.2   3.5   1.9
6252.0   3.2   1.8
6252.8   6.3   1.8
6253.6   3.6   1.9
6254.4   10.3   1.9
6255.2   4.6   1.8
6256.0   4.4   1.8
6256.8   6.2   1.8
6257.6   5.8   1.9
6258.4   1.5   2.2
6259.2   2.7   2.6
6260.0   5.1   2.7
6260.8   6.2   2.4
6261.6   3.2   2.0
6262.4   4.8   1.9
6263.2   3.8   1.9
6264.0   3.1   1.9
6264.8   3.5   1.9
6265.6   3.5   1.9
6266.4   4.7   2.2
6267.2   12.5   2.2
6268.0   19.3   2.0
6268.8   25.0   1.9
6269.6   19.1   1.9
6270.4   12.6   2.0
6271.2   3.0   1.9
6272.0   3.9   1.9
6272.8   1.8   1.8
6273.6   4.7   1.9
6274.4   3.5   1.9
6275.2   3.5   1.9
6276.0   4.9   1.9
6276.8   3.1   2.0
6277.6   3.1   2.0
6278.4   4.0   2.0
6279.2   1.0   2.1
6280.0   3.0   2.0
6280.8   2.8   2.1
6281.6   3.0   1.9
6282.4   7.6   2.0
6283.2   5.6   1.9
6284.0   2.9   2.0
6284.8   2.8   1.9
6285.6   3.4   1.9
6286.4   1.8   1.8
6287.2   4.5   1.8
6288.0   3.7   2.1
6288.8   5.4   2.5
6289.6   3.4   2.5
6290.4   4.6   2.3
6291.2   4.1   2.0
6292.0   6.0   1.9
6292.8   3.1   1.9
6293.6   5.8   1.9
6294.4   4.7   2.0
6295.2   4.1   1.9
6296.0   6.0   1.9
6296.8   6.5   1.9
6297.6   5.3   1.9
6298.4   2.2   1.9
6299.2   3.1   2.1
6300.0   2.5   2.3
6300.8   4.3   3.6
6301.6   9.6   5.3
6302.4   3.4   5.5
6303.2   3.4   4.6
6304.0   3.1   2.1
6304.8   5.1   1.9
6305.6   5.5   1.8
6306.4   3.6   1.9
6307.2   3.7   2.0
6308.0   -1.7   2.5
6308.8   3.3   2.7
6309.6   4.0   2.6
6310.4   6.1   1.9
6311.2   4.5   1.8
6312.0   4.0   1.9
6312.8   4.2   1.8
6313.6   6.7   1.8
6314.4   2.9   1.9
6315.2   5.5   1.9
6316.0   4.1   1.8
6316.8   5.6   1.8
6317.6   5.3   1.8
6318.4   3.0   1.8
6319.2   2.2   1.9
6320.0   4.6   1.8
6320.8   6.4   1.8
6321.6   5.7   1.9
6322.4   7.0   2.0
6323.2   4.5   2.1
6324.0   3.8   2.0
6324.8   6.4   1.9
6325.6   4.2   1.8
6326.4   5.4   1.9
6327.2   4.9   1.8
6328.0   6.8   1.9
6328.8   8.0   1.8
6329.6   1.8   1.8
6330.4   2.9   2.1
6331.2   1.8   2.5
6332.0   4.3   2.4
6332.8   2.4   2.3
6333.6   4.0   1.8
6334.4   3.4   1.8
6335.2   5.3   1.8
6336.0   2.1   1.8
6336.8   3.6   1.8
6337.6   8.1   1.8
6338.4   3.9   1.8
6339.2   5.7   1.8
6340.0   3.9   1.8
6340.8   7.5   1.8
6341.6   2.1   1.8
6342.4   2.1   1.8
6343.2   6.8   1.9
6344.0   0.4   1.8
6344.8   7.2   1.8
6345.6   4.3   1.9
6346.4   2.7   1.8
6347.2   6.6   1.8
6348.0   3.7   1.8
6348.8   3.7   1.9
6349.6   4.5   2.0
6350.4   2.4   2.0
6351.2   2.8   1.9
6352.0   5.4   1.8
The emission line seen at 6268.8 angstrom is Hbeta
